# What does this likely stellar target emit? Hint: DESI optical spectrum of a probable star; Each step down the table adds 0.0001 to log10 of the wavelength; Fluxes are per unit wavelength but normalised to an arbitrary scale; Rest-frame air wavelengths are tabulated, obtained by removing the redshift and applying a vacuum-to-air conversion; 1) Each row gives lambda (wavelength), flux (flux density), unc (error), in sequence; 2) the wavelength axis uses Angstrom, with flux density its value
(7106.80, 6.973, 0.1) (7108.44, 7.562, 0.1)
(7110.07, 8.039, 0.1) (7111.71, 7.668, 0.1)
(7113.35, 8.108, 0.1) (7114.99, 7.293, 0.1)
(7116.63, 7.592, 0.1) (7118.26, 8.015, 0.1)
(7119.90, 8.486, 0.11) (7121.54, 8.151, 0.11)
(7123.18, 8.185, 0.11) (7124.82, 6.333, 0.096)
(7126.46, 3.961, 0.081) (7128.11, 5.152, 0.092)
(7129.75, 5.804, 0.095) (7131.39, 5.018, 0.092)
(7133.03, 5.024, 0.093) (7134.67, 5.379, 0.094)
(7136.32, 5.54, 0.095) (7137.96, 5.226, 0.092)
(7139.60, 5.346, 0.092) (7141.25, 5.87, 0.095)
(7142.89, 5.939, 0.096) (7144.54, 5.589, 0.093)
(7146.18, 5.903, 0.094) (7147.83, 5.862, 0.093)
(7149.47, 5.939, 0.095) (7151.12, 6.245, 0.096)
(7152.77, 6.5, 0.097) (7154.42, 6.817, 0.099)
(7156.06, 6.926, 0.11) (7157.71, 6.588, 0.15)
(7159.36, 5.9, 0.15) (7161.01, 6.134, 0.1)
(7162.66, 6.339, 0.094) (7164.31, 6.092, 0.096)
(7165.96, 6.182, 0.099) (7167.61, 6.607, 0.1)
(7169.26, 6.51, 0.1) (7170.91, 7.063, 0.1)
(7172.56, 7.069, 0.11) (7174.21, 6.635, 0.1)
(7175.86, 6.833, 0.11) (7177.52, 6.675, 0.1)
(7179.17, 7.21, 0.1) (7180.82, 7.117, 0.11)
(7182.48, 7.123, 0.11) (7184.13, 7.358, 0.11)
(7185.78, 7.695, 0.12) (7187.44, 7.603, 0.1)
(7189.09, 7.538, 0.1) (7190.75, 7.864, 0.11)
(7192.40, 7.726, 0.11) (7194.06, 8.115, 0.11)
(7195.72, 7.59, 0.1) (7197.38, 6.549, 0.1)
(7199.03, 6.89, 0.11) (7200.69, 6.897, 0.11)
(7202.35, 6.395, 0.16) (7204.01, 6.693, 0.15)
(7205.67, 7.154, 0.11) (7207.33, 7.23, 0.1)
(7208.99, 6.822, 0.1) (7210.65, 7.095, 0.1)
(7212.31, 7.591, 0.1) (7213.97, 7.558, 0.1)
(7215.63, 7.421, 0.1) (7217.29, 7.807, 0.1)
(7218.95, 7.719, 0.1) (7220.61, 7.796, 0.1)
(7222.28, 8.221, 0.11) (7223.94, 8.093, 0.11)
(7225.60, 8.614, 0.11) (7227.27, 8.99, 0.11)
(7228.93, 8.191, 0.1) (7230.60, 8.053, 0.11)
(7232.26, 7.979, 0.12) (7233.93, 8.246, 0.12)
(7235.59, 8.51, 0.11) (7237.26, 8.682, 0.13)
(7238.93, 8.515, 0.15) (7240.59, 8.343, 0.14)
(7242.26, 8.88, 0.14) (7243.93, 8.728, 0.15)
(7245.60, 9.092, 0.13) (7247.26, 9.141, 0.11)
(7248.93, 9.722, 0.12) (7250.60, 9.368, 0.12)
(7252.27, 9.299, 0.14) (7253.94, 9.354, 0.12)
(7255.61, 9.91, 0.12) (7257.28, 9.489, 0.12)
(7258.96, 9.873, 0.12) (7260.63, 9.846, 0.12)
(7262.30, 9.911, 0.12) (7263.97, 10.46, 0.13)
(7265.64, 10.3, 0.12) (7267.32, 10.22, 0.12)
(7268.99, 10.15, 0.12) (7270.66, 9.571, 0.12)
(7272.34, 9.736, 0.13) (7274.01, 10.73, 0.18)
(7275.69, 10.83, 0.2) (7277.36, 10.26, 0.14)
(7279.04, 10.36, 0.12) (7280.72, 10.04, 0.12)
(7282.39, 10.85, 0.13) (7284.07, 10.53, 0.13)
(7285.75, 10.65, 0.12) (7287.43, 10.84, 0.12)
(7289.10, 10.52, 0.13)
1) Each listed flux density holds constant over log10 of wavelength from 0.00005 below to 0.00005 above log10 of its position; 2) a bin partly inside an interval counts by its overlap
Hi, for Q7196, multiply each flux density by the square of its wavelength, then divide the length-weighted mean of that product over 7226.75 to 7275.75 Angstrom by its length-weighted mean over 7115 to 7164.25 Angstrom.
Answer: 1.5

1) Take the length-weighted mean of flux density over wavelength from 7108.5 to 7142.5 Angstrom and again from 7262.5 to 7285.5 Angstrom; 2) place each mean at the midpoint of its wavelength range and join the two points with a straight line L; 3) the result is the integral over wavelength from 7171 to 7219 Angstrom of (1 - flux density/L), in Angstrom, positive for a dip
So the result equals 6.1 Angstrom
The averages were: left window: 6.53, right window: 10.3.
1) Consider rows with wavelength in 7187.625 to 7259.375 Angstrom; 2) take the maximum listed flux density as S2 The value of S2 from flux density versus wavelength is 9.91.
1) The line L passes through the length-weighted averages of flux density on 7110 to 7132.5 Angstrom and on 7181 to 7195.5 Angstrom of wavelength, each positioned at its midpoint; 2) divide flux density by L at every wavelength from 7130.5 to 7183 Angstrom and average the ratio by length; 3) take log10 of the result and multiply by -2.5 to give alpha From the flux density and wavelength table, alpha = 0.17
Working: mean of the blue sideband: 6.92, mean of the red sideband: 7.6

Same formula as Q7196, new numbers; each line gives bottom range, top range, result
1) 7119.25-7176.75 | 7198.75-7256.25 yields 1.35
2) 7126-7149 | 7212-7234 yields 1.51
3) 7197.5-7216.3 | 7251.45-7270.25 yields 1.42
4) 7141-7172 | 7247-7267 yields 1.60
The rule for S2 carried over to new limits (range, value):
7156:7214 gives 8.115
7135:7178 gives 7.069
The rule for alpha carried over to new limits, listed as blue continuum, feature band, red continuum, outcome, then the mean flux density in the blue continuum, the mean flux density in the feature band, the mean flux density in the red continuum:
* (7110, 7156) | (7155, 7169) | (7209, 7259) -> 0.10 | 6.37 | 6.36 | 8.49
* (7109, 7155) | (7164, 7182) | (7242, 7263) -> 0.10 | 6.4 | 6.75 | 9.44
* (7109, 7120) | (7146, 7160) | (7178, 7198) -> 0.21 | 7.84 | 6.32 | 7.45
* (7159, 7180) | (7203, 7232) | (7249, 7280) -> 0.08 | 6.57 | 7.71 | 9.97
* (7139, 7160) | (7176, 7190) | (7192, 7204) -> -0.07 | 6.12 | 7.27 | 7.11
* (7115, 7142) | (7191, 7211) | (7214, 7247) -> 0.09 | 6.23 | 7.12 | 8.31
